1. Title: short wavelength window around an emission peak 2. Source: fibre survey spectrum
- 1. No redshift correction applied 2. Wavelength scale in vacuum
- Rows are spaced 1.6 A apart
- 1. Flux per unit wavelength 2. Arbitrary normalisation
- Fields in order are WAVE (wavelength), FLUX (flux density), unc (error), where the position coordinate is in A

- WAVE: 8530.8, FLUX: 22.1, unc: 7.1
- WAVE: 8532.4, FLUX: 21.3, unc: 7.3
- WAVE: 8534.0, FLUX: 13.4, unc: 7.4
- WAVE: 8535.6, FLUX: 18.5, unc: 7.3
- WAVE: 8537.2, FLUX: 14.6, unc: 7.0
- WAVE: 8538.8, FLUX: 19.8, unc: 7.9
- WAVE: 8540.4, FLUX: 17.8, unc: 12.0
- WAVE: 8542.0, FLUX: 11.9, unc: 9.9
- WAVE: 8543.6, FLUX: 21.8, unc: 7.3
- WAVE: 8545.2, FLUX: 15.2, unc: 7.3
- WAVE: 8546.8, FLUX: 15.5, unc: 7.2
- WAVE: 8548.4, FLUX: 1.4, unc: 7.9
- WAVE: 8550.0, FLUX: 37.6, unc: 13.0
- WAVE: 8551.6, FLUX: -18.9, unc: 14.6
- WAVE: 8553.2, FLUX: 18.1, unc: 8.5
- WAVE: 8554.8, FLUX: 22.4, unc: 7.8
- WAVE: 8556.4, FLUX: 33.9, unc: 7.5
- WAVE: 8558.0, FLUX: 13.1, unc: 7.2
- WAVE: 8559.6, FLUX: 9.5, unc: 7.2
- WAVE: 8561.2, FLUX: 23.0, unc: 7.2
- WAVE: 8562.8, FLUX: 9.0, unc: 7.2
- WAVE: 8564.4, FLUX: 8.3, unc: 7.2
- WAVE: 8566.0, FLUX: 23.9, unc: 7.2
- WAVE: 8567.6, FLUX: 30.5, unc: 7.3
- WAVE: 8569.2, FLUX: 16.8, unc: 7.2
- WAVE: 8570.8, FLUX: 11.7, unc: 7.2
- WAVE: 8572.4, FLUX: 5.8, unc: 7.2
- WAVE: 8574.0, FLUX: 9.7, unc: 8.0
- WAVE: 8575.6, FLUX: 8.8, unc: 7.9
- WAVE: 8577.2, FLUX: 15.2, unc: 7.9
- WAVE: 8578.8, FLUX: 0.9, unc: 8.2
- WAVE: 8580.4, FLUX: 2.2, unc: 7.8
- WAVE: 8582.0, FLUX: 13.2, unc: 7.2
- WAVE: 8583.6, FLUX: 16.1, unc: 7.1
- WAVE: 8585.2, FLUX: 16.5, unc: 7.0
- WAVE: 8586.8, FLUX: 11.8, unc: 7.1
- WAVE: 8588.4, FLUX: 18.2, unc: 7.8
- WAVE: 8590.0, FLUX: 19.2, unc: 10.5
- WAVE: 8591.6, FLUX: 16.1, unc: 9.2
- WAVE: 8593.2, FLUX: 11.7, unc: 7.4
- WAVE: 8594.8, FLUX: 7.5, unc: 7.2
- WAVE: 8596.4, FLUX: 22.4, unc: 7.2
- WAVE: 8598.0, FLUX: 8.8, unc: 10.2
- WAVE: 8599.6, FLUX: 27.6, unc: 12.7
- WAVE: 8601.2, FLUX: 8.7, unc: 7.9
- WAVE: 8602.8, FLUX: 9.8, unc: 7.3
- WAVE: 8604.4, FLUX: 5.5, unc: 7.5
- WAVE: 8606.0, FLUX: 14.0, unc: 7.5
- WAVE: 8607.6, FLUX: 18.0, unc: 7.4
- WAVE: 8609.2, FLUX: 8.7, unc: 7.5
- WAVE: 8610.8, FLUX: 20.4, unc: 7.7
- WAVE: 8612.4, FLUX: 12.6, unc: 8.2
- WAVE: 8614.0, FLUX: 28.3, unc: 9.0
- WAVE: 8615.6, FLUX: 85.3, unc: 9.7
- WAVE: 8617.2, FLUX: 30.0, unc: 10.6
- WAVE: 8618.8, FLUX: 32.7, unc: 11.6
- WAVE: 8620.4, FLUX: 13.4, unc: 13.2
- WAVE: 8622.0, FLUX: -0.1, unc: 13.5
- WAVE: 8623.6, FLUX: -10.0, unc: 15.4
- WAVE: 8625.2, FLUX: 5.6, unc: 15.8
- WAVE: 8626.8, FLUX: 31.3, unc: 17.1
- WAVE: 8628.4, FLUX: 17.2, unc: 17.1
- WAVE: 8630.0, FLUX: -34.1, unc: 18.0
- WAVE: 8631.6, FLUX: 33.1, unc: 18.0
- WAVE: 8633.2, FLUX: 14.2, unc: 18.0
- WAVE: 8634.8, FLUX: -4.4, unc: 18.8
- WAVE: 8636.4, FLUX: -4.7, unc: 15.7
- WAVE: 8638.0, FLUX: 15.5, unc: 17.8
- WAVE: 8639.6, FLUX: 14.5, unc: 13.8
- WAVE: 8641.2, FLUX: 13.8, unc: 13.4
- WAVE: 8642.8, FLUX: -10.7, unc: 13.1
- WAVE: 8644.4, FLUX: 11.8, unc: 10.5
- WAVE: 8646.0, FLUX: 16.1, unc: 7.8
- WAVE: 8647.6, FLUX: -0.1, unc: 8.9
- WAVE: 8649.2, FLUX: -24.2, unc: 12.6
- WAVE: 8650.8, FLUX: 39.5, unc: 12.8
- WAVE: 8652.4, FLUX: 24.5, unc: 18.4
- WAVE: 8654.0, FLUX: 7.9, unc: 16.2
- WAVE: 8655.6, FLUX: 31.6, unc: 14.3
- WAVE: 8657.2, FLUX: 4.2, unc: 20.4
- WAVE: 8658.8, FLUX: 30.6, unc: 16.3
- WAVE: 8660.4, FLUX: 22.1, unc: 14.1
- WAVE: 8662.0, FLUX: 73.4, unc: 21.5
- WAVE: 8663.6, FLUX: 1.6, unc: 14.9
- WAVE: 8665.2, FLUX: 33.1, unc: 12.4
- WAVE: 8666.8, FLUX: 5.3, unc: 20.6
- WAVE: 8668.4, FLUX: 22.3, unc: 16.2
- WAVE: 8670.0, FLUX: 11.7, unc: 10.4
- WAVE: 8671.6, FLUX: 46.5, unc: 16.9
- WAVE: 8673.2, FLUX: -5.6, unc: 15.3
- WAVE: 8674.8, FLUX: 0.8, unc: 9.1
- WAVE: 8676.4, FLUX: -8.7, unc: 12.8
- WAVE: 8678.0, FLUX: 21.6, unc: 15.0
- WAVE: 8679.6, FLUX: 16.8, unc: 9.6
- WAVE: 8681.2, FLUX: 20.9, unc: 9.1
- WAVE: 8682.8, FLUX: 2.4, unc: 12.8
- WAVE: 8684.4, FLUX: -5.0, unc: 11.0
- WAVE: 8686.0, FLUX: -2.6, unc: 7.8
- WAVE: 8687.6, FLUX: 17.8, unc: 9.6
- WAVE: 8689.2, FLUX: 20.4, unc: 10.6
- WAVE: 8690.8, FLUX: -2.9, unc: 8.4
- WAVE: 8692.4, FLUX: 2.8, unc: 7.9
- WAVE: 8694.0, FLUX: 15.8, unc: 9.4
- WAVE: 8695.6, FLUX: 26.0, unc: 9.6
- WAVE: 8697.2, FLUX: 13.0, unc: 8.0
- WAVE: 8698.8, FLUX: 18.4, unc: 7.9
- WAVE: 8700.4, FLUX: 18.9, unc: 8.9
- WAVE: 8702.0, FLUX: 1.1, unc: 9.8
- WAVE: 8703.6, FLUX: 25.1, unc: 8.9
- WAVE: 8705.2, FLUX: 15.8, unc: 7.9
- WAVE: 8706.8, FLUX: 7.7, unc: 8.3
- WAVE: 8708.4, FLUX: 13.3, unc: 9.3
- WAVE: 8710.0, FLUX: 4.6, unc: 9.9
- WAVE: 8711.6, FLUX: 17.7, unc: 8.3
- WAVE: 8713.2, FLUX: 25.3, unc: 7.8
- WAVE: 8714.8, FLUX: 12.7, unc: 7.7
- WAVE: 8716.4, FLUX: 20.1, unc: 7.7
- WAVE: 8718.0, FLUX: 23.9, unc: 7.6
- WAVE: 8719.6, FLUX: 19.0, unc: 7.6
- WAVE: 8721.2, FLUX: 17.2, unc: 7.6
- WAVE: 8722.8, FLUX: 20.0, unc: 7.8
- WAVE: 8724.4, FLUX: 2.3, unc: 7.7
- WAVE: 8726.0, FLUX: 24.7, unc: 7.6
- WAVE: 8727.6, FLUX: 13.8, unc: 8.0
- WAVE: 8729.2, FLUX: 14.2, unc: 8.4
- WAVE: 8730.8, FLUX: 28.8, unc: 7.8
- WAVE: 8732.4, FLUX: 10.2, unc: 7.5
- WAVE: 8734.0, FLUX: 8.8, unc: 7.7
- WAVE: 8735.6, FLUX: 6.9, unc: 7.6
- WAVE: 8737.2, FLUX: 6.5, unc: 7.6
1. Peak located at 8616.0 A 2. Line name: H-beta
